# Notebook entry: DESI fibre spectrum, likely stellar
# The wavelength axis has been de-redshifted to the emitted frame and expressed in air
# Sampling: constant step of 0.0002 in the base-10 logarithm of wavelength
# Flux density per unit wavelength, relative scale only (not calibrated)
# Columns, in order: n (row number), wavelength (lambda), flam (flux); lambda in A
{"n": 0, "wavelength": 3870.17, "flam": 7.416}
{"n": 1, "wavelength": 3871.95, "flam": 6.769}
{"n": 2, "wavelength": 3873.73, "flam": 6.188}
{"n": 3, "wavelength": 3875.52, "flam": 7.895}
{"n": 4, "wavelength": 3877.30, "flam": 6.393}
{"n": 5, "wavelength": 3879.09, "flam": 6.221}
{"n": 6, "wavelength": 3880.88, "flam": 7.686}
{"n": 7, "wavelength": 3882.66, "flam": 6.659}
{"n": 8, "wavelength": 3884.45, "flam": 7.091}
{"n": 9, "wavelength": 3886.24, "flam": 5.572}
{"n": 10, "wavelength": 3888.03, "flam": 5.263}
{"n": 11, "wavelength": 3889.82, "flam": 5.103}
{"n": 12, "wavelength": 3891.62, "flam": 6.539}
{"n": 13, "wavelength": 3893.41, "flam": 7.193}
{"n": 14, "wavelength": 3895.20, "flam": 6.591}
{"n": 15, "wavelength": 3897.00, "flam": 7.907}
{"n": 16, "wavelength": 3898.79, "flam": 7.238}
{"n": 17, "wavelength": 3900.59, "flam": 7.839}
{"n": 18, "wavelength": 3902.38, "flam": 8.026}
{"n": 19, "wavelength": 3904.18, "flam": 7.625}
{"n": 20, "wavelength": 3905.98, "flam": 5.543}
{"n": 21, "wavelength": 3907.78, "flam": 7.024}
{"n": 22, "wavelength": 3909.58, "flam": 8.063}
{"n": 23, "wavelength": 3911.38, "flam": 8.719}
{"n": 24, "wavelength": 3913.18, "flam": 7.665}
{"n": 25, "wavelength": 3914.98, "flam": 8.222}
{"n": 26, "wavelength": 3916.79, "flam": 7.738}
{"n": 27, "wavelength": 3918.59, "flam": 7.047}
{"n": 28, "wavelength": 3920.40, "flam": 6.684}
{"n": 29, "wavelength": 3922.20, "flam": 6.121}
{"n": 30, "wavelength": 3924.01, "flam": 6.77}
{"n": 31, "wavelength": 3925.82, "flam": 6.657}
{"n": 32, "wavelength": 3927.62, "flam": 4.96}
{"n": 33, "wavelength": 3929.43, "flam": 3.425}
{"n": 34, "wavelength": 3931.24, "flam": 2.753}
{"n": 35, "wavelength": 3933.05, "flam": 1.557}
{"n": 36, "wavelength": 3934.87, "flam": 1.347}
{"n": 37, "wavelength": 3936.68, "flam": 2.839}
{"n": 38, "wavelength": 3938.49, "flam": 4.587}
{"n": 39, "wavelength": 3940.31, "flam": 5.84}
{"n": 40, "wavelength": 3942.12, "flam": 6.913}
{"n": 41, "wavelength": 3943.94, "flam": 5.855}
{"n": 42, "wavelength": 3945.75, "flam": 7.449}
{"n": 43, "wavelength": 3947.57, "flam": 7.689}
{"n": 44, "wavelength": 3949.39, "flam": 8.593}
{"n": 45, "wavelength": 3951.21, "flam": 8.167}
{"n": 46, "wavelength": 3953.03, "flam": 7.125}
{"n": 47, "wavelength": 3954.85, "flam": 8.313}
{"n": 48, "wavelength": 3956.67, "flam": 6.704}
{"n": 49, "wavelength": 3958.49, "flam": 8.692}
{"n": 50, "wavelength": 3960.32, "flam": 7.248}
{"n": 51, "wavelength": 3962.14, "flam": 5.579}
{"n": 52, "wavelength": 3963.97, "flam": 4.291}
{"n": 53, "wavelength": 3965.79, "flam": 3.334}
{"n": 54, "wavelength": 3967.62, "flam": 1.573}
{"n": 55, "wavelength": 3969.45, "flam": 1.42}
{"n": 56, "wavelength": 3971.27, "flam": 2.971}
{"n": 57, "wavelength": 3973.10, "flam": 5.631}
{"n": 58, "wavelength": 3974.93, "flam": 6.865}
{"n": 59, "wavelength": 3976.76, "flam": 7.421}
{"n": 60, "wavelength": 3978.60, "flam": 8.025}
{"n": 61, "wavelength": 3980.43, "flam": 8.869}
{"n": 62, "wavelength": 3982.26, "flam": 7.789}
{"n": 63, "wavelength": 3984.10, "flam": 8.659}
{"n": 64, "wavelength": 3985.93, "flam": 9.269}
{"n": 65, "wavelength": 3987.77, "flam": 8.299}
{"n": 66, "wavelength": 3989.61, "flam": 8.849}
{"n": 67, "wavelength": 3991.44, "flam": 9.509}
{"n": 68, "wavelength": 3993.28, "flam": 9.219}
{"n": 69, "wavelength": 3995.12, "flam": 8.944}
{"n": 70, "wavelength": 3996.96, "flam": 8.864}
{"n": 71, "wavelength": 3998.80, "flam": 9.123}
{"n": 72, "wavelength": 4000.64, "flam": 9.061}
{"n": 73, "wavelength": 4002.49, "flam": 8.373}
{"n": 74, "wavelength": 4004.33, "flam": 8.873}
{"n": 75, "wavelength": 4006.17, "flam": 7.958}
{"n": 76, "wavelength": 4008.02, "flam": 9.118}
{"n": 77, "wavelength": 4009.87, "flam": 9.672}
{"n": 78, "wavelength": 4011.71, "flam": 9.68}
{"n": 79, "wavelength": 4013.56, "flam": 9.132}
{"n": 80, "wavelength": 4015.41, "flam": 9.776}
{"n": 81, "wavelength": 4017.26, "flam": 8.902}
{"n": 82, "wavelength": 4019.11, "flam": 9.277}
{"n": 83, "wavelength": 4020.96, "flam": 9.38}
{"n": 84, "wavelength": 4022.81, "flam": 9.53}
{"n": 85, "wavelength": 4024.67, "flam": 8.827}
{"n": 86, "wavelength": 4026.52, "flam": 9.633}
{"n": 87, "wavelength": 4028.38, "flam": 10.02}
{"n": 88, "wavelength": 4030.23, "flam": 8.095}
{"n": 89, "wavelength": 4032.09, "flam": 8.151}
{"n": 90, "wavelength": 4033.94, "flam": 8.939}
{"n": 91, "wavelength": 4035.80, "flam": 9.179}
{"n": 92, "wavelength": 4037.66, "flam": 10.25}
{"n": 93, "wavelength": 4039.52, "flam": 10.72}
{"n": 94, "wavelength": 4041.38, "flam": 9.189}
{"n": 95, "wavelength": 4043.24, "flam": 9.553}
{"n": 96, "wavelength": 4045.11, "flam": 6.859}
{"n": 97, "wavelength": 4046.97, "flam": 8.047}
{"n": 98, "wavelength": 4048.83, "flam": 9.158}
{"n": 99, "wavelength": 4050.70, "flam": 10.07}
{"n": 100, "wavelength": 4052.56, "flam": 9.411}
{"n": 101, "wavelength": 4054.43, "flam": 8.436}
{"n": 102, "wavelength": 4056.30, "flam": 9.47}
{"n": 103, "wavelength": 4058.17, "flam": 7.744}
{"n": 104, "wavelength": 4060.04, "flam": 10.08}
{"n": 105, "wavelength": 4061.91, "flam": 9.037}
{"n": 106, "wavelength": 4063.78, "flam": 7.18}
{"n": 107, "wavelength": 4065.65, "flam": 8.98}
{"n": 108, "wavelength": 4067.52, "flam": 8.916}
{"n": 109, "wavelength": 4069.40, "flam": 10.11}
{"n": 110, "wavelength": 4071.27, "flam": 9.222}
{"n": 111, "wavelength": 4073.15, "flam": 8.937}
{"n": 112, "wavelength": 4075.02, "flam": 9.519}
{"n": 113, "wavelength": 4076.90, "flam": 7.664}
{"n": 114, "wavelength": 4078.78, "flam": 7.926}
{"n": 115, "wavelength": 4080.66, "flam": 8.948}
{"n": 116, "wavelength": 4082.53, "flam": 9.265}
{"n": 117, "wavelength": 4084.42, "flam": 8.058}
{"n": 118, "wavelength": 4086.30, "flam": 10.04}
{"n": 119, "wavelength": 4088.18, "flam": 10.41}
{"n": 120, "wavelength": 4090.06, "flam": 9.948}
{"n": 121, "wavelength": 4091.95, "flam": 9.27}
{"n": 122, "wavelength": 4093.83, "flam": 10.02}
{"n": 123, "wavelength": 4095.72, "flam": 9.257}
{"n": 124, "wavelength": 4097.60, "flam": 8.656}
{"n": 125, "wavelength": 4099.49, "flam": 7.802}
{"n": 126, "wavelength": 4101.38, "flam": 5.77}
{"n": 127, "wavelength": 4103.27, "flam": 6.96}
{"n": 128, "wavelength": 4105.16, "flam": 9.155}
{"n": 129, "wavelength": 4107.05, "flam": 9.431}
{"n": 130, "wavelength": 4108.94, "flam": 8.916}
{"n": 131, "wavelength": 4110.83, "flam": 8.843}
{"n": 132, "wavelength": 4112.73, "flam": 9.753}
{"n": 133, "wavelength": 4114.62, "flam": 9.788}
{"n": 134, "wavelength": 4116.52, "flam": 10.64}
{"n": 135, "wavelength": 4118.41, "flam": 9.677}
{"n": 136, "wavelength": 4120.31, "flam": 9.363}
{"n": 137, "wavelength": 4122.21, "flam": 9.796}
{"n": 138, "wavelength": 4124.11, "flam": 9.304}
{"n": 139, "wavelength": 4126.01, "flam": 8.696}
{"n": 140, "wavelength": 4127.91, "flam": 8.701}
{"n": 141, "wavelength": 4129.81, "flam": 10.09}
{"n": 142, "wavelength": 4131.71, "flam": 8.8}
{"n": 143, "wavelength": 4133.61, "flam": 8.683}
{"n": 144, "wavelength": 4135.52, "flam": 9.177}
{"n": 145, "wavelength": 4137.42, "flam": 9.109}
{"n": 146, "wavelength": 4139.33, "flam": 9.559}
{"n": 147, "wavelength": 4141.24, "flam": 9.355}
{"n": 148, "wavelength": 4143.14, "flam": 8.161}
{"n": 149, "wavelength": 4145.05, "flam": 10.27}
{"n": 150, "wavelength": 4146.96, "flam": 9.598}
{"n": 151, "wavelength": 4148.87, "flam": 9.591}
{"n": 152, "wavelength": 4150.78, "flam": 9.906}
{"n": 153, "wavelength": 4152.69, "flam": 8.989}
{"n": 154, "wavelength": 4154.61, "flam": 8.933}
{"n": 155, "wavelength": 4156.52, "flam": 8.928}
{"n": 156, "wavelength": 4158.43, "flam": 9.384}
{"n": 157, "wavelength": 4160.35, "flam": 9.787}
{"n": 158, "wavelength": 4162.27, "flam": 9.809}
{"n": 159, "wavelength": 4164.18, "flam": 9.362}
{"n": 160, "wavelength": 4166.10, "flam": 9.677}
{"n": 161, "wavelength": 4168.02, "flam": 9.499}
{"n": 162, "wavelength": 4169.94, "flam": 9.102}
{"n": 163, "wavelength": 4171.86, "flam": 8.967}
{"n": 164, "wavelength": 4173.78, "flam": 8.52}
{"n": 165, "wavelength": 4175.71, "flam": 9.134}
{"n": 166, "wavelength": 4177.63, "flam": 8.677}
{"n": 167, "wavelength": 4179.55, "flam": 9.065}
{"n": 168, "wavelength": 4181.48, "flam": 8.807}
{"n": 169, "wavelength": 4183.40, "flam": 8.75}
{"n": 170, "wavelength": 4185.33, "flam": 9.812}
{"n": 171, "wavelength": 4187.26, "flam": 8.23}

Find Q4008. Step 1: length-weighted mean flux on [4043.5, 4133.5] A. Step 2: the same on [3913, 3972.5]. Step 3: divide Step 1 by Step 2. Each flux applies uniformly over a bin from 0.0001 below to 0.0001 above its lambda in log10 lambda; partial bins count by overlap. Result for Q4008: 1.60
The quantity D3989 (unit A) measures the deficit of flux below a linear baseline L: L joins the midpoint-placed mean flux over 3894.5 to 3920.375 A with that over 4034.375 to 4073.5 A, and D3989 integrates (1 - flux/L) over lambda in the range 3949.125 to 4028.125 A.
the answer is 5.2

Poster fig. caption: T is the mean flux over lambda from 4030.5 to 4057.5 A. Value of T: 9.06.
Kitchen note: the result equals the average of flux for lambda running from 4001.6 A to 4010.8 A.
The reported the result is 8.81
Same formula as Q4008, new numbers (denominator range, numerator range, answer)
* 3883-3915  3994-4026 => 1.29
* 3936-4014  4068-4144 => 1.25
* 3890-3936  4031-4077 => 1.42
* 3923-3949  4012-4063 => 1.83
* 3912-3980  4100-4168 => 1.58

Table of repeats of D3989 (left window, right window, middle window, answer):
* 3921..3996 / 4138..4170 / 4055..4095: -4.6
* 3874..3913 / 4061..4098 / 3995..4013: -1.6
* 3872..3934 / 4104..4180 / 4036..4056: -2.4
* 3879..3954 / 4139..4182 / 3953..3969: 2.8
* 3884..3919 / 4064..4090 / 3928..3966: 9.8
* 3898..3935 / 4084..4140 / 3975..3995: -3.3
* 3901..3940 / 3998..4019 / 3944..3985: 5.4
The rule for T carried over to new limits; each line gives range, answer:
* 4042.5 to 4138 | 8.99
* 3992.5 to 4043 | 9.19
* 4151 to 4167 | 9.38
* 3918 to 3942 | 4.7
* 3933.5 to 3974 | 5.51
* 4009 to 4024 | 9.41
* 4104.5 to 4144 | 9.29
